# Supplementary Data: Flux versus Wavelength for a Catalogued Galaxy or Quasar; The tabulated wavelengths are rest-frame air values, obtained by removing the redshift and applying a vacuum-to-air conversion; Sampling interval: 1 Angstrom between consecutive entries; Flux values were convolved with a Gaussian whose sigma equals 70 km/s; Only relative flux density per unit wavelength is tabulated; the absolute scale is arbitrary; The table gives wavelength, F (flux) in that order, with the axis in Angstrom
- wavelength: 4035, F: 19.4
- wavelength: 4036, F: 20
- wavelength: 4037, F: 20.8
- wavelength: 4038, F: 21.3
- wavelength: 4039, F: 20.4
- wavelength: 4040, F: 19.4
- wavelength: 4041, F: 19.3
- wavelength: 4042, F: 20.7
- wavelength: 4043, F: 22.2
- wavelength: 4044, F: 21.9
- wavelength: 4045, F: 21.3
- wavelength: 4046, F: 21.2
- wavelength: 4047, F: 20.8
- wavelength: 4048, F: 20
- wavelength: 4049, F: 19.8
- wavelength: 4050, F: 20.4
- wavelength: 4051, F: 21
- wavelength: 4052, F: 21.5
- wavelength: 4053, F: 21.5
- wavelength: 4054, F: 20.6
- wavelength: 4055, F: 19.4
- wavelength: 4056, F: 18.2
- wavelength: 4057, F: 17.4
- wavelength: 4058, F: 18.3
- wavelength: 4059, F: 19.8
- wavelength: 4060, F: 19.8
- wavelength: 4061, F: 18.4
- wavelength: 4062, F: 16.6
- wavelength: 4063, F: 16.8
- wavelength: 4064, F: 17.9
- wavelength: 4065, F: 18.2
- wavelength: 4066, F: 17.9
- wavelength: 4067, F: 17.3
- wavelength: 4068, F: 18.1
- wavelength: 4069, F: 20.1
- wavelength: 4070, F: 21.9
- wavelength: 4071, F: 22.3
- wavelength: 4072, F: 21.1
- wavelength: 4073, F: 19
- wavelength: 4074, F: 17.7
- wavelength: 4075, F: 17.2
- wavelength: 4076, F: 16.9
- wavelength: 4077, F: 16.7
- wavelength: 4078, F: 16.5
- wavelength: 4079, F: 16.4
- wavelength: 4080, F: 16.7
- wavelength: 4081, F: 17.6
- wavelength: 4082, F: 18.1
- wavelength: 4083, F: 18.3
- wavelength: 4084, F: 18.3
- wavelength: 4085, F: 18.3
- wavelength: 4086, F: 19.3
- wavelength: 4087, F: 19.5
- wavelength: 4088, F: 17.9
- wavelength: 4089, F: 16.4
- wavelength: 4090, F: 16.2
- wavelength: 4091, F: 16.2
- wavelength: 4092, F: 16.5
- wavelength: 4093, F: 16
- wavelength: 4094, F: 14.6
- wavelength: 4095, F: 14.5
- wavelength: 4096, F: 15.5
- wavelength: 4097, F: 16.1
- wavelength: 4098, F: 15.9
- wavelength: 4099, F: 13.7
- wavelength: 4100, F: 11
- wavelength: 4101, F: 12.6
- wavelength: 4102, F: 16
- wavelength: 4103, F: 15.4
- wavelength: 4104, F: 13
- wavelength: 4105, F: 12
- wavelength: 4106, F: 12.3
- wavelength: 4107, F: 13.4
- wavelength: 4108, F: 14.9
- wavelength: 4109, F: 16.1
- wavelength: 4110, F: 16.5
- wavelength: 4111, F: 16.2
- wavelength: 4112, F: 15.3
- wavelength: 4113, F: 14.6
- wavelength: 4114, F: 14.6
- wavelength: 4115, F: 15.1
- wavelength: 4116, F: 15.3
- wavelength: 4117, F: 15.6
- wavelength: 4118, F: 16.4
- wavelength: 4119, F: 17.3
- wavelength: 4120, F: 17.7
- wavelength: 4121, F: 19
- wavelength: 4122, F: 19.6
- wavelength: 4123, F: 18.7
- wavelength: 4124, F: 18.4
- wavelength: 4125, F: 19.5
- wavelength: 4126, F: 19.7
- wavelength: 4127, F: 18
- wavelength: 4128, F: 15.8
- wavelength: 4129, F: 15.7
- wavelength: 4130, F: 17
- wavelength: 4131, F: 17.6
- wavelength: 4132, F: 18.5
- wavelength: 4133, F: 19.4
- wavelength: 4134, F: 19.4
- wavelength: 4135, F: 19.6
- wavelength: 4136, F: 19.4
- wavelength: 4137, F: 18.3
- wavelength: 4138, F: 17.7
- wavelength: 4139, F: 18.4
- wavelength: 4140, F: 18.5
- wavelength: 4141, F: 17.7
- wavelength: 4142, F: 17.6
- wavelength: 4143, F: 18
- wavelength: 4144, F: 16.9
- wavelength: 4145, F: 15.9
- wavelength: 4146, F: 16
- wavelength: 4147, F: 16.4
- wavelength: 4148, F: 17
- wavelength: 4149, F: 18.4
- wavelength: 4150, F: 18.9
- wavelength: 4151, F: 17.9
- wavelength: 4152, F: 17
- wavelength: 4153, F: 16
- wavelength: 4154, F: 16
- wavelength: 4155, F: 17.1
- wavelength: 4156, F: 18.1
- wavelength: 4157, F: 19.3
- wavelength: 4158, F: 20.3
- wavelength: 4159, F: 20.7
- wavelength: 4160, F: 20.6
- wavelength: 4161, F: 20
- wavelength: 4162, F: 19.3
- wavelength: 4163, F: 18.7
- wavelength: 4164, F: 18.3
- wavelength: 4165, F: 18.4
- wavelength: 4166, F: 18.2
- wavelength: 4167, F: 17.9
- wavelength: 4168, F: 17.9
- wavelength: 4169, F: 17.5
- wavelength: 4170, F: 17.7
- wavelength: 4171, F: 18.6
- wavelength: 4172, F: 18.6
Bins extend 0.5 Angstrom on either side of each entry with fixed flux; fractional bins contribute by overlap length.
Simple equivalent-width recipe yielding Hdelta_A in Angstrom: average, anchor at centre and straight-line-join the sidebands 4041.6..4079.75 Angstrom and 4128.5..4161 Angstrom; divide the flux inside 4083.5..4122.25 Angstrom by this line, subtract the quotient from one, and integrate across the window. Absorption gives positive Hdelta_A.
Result 6.0 Angstrom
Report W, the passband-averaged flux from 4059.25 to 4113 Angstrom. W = 16.7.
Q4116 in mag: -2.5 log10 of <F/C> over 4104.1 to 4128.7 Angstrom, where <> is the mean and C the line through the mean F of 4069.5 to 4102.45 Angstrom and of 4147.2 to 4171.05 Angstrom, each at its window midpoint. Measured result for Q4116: 0.08 mag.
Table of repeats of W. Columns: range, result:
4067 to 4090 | 18.3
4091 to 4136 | 16.2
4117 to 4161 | 18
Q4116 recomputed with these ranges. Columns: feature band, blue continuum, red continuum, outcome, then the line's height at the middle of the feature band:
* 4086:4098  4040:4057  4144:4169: 0.19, 19.5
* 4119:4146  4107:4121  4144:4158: -0.10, 16.6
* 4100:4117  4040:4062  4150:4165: 0.31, 19.2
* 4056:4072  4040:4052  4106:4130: 0.05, 19.7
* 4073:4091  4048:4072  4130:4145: 0.09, 19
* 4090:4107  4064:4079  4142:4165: 0.26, 18.4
